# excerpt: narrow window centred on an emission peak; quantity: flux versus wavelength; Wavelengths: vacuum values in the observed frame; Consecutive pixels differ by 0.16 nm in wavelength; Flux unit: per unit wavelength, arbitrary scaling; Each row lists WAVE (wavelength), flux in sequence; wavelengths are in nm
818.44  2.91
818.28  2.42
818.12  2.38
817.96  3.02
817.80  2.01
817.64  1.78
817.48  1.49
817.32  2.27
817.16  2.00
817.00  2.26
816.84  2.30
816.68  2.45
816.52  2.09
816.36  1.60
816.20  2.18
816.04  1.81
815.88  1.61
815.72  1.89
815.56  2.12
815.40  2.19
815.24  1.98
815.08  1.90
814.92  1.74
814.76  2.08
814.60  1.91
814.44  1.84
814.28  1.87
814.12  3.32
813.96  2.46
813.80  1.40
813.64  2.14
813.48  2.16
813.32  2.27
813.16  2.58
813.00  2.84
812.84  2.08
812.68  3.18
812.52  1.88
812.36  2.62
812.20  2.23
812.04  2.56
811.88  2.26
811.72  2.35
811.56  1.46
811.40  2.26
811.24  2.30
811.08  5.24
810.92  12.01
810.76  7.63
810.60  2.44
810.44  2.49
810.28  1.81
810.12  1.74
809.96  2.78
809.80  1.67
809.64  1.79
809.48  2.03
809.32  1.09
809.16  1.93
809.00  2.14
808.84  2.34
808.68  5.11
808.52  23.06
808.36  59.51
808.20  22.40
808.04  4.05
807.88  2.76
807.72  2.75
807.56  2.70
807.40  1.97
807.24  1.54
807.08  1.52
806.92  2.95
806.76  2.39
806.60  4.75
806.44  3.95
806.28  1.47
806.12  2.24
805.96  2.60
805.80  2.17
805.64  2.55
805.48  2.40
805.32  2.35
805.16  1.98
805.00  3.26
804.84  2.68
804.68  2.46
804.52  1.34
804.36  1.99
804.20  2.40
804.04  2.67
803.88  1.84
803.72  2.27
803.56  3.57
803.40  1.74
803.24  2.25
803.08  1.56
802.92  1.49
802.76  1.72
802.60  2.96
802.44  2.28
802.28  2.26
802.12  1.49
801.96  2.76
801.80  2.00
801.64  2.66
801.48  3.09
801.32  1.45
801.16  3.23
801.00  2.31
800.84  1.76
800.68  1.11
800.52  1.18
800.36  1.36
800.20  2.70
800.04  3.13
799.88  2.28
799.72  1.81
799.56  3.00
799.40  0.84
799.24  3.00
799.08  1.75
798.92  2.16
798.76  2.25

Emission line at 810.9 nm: [N II]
